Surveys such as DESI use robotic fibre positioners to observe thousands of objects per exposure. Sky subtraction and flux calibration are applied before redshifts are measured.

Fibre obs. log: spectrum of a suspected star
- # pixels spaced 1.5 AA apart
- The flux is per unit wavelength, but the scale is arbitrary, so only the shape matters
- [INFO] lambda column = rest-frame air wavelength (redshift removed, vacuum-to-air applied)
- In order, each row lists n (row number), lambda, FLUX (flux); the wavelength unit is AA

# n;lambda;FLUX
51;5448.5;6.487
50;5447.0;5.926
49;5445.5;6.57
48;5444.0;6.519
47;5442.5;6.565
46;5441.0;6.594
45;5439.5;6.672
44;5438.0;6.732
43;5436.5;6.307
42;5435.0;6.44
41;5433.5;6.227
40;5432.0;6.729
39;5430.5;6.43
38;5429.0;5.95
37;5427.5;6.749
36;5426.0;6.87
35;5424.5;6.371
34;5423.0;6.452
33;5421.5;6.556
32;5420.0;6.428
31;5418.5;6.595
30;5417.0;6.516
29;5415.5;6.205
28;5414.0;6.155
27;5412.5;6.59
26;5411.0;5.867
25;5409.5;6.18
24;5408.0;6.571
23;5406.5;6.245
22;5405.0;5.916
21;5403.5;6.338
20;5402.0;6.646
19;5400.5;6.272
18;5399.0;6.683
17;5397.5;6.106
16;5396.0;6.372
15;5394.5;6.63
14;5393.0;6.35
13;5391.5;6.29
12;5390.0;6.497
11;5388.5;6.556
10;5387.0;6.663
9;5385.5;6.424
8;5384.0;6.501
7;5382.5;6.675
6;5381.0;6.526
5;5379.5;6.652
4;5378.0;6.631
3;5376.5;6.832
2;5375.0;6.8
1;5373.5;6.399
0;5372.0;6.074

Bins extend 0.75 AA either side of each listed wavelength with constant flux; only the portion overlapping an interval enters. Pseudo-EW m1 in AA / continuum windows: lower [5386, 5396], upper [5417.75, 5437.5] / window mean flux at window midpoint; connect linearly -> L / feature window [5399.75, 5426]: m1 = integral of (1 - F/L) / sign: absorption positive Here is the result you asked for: 0.5 AA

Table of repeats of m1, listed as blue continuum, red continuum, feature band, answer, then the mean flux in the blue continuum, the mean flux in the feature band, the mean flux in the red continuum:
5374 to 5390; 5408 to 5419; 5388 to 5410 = 0.3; 6.62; 6.38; 6.31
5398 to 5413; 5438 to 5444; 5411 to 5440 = 0.1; 6.32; 6.45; 6.61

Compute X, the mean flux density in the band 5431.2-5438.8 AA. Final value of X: 6.49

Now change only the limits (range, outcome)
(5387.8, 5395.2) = 6.46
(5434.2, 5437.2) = 6.37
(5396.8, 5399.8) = 6.4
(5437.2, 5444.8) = 6.61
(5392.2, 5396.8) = 6.45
